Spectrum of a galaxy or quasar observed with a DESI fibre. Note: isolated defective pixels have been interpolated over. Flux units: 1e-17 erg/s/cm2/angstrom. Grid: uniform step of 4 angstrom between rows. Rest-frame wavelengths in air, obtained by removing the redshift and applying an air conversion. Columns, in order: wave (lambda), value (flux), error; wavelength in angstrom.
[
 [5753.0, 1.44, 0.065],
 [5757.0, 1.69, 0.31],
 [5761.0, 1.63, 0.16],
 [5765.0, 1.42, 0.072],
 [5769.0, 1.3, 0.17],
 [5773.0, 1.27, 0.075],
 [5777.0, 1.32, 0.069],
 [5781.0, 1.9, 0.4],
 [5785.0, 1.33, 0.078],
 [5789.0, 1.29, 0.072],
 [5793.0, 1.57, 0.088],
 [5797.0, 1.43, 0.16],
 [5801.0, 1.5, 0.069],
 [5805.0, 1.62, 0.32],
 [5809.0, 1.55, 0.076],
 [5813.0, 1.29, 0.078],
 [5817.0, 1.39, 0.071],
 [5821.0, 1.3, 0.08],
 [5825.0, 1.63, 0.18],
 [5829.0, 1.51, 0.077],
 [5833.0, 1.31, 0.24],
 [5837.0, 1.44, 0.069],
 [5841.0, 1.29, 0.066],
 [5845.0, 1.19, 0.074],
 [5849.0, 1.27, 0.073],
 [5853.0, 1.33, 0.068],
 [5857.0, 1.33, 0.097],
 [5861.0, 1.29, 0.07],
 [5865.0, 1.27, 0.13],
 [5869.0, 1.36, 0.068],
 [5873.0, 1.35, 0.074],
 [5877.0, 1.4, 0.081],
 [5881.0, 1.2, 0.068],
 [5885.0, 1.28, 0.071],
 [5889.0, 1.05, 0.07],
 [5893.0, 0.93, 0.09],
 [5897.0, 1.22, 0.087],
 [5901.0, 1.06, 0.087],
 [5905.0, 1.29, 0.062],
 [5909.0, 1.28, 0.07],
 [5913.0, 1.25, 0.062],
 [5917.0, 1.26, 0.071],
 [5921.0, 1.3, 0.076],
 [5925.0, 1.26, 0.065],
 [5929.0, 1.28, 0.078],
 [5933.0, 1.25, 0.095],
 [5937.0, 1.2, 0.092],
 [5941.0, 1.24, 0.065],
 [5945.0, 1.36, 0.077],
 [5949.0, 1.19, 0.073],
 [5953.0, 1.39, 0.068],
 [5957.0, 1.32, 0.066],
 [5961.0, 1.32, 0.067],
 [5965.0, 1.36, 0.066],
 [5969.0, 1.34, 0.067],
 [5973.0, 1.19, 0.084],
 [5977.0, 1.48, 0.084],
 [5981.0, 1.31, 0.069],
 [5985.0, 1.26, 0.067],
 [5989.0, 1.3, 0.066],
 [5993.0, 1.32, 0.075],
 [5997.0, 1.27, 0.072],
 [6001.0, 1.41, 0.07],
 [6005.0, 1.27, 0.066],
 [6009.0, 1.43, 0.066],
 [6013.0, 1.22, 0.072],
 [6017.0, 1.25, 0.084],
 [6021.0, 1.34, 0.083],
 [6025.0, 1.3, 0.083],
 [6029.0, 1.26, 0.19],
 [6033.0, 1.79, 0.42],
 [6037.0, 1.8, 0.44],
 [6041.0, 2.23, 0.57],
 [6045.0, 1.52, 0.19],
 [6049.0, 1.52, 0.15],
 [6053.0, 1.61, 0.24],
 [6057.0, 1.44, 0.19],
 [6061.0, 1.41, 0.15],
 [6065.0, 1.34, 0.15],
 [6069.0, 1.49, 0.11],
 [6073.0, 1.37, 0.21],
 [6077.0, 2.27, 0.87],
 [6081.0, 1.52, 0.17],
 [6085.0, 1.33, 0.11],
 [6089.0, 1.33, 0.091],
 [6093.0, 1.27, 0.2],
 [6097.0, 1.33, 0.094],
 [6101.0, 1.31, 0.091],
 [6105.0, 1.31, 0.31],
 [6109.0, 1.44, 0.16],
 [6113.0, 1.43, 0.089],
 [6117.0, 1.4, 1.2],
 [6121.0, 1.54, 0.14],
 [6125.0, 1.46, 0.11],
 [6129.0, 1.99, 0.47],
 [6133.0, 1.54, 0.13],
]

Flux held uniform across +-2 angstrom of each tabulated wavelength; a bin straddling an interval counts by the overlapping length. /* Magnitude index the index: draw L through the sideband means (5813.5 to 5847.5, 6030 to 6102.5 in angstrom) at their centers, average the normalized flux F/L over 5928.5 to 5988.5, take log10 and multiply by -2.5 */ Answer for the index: 0.13 mag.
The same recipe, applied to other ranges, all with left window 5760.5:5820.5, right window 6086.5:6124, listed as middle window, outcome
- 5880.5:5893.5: 0.25 mag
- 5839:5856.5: 0.13 mag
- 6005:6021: 0.08 mag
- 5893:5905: 0.25 mag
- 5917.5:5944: 0.13 mag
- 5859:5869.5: 0.10 mag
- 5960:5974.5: 0.08 mag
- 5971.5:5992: 0.07 mag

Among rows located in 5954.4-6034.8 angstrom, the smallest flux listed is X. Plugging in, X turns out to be 1.19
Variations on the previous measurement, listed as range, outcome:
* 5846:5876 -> 1.27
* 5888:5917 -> 0.93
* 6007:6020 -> 1.22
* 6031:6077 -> 1.34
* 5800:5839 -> 1.29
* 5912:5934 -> 1.25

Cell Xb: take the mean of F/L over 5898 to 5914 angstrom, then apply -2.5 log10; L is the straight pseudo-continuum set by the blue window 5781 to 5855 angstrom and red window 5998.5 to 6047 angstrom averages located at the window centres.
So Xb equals 0.19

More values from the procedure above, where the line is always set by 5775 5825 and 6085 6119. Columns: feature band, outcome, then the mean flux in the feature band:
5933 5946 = 0.13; 1.26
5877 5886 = 0.13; 1.27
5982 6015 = 0.06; 1.31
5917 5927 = 0.12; 1.28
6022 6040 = -0.14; 1.57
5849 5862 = 0.10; 1.31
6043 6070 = -0.08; 1.48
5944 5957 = 0.08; 1.31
